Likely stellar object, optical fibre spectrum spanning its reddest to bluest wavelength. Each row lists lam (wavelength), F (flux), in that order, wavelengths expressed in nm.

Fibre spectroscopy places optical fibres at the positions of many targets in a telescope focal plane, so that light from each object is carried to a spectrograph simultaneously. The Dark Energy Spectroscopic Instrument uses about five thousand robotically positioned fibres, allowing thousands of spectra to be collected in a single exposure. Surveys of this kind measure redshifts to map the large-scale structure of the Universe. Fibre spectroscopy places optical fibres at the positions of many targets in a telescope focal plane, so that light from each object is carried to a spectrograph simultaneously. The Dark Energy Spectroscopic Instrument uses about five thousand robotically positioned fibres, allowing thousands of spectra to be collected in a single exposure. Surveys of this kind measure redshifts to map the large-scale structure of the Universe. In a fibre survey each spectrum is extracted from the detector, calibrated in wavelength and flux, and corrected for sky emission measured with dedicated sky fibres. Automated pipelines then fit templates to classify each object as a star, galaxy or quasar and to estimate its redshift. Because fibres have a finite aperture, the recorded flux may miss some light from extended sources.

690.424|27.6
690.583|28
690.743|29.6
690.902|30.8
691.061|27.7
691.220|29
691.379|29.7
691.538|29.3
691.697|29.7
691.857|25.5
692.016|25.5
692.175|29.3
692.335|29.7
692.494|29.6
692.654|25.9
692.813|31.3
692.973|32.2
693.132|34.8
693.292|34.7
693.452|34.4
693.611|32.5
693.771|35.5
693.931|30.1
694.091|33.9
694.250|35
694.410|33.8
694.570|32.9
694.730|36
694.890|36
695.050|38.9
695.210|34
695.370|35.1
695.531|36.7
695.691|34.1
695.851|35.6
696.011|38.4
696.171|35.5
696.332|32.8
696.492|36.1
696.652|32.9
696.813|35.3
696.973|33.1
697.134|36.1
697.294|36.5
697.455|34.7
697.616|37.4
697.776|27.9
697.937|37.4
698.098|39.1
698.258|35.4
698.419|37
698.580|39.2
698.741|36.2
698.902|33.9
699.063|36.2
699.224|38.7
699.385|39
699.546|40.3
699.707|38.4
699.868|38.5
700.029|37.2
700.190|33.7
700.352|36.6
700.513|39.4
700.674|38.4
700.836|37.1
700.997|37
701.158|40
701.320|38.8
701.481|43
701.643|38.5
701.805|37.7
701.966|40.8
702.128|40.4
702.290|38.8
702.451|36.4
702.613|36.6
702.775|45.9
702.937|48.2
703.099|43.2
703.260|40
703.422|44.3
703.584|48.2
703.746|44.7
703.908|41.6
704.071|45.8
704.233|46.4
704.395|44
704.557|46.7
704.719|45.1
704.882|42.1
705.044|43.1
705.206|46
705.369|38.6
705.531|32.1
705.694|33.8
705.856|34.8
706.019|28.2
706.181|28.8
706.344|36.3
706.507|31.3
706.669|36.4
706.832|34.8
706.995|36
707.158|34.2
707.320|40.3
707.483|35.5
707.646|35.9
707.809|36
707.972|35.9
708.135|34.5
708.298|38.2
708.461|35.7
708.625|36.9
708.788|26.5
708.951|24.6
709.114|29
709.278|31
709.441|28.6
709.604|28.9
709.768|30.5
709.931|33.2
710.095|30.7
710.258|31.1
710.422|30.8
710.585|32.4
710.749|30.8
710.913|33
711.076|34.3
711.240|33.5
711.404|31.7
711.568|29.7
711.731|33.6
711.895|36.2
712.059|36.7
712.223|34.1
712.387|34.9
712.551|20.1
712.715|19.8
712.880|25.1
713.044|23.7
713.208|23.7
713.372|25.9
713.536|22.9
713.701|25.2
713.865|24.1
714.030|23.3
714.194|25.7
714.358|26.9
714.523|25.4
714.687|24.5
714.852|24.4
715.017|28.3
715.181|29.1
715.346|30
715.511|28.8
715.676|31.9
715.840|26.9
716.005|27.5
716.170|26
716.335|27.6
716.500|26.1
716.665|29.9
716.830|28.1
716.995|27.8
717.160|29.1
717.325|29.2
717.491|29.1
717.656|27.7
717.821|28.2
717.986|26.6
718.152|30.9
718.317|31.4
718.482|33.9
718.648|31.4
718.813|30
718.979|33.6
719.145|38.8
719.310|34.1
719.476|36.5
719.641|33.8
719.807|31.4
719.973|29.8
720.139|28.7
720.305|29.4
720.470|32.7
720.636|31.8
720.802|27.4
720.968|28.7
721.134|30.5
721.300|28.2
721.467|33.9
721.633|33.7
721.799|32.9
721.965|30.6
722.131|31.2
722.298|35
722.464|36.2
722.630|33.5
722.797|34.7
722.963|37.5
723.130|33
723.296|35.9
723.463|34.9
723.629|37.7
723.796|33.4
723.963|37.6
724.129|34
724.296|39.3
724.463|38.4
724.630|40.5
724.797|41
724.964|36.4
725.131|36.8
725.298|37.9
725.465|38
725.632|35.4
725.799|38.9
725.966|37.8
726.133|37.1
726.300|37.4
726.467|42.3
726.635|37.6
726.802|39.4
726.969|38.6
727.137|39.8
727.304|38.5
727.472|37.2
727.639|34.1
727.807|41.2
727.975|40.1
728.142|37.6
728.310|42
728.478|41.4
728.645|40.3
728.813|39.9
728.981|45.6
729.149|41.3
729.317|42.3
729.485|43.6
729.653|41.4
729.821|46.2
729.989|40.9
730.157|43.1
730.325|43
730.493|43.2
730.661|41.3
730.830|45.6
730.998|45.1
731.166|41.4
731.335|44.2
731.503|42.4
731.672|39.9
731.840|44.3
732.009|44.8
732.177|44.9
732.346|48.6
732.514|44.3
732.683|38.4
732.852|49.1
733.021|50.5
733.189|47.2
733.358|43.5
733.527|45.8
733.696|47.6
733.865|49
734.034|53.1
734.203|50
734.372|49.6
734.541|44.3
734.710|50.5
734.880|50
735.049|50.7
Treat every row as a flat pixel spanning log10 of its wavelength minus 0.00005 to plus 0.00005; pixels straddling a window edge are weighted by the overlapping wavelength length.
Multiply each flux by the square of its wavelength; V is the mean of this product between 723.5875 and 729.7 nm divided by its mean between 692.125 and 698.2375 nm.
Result 1.25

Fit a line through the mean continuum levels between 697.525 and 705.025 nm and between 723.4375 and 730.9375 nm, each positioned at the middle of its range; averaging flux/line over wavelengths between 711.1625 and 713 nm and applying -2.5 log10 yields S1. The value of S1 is 0.293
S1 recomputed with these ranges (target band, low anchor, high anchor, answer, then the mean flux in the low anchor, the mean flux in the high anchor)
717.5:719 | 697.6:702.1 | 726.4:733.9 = 0.32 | 37.6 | 42.6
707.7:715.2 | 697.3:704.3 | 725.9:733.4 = 0.33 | 39.2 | 42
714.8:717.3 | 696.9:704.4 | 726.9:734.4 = 0.41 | 39.1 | 43.3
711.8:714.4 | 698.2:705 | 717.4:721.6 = 0.27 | 40.3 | 31.2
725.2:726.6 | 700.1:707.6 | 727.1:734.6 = 0.13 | 39.3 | 43.5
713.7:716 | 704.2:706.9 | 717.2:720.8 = 0.24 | 38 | 31.3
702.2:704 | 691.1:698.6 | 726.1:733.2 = -0.20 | 33.5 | 42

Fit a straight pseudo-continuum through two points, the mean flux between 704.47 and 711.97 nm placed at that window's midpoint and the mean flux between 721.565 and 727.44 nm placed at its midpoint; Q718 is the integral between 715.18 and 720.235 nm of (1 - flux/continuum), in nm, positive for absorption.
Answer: 0.79 nm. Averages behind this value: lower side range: 34.3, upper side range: 36.7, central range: 30.1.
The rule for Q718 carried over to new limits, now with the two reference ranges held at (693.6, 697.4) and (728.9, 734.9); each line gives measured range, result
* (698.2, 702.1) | -0.19 nm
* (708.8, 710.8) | 0.46 nm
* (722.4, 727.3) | 0.66 nm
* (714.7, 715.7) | 0.30 nm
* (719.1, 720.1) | 0.19 nm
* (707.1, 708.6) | 0.08 nm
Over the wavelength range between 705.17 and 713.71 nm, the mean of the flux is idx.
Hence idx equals 31.9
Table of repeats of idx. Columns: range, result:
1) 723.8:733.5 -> 41.1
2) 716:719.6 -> 30.3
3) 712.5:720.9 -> 28.4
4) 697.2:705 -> 39.7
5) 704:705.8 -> 42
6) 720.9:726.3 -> 35.4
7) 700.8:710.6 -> 37.3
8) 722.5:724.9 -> 36.5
